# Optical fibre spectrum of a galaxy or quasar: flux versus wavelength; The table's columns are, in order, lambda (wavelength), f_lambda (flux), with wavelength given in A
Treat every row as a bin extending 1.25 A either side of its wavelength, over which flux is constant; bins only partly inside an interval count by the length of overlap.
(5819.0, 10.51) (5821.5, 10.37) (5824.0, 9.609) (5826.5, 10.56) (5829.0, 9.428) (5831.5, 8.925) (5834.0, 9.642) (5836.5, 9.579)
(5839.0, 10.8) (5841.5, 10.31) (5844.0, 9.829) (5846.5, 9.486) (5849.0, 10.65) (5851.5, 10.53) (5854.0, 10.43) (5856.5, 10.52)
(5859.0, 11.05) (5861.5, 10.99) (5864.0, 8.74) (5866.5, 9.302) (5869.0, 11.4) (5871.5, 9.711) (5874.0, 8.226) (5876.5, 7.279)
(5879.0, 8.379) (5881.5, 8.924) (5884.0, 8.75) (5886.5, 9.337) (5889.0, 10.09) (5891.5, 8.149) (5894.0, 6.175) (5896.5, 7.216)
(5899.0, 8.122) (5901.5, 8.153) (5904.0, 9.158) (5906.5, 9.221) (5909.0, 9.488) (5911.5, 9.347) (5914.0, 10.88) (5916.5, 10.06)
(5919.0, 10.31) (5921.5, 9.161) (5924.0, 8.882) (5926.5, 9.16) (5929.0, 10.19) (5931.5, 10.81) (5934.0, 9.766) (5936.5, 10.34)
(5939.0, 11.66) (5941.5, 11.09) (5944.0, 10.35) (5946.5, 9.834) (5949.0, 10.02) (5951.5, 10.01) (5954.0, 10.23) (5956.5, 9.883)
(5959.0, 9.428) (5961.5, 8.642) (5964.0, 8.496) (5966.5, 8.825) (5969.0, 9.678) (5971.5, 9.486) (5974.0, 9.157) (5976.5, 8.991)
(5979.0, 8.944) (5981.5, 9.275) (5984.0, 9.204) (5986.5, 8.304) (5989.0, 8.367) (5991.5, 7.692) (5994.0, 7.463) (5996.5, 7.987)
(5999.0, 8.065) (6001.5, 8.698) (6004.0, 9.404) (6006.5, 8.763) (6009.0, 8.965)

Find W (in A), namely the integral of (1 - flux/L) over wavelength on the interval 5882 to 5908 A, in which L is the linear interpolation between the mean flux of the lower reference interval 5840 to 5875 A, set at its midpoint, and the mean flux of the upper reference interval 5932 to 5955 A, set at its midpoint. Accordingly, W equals 4.5 A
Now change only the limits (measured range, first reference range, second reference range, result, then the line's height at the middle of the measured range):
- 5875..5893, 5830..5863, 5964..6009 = 2.1 A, 9.8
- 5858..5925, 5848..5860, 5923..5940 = 8.1 A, 10.4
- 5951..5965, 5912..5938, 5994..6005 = -0.2 A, 9.26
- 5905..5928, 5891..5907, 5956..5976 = -3.7 A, 8.28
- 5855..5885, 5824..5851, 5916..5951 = 1.6 A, 9.99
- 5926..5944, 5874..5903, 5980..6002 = -4.8 A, 8.28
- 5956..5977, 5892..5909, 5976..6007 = -1.8 A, 8.42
